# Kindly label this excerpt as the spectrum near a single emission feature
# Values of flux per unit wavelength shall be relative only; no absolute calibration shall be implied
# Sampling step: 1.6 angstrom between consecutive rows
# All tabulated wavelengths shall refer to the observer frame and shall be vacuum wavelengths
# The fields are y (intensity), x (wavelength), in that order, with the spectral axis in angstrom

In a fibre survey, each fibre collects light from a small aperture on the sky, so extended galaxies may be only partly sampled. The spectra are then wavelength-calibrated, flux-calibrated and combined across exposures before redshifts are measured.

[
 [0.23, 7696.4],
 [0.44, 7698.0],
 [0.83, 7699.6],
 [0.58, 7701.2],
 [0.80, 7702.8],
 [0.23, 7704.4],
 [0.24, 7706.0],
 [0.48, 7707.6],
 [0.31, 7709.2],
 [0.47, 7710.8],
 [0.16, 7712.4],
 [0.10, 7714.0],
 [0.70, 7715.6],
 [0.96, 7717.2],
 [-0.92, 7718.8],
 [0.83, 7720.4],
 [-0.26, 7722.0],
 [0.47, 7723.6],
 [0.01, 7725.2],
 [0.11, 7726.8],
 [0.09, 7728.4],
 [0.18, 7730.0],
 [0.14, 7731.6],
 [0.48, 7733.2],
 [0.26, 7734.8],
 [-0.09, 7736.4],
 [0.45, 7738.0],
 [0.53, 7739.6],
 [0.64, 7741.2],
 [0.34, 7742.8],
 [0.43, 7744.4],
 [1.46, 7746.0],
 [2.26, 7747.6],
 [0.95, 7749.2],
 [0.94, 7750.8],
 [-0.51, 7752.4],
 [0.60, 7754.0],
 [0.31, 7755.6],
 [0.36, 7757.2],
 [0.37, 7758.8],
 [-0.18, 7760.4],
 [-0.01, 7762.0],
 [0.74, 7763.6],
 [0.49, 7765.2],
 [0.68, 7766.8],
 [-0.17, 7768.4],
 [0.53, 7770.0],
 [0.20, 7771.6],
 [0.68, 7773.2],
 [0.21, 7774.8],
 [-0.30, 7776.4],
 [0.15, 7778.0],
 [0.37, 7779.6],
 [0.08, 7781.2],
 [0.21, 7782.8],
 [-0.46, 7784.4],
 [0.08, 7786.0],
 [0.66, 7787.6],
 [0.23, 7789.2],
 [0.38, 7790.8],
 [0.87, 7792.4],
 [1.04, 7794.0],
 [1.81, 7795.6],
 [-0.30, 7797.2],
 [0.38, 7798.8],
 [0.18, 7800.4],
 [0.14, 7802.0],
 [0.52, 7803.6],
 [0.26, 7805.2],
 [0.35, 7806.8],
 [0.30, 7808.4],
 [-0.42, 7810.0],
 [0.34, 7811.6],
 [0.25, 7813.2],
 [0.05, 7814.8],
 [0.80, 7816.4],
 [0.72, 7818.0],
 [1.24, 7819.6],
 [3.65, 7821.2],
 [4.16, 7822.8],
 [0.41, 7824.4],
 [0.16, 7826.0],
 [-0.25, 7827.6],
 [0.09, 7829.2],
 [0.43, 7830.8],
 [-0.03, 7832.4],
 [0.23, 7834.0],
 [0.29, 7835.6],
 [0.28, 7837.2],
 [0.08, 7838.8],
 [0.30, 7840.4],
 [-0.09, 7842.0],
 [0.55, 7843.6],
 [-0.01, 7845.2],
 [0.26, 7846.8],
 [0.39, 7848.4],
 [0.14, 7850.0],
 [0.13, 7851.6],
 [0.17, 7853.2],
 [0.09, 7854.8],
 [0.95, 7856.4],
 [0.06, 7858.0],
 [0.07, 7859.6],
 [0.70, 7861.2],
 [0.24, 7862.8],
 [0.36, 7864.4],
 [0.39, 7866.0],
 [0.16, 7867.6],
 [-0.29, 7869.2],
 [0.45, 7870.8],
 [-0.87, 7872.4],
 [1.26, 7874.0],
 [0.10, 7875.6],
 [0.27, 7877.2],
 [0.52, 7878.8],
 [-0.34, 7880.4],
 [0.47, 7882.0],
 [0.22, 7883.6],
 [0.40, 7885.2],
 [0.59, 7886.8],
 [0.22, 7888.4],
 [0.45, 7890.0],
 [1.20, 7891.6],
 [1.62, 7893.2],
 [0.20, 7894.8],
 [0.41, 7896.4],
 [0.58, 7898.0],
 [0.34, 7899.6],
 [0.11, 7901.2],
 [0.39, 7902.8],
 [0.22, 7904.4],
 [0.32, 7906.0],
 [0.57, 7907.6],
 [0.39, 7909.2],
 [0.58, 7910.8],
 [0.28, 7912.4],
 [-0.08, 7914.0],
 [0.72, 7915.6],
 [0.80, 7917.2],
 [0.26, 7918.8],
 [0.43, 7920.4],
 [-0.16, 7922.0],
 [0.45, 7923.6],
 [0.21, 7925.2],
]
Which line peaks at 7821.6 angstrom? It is [O III]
